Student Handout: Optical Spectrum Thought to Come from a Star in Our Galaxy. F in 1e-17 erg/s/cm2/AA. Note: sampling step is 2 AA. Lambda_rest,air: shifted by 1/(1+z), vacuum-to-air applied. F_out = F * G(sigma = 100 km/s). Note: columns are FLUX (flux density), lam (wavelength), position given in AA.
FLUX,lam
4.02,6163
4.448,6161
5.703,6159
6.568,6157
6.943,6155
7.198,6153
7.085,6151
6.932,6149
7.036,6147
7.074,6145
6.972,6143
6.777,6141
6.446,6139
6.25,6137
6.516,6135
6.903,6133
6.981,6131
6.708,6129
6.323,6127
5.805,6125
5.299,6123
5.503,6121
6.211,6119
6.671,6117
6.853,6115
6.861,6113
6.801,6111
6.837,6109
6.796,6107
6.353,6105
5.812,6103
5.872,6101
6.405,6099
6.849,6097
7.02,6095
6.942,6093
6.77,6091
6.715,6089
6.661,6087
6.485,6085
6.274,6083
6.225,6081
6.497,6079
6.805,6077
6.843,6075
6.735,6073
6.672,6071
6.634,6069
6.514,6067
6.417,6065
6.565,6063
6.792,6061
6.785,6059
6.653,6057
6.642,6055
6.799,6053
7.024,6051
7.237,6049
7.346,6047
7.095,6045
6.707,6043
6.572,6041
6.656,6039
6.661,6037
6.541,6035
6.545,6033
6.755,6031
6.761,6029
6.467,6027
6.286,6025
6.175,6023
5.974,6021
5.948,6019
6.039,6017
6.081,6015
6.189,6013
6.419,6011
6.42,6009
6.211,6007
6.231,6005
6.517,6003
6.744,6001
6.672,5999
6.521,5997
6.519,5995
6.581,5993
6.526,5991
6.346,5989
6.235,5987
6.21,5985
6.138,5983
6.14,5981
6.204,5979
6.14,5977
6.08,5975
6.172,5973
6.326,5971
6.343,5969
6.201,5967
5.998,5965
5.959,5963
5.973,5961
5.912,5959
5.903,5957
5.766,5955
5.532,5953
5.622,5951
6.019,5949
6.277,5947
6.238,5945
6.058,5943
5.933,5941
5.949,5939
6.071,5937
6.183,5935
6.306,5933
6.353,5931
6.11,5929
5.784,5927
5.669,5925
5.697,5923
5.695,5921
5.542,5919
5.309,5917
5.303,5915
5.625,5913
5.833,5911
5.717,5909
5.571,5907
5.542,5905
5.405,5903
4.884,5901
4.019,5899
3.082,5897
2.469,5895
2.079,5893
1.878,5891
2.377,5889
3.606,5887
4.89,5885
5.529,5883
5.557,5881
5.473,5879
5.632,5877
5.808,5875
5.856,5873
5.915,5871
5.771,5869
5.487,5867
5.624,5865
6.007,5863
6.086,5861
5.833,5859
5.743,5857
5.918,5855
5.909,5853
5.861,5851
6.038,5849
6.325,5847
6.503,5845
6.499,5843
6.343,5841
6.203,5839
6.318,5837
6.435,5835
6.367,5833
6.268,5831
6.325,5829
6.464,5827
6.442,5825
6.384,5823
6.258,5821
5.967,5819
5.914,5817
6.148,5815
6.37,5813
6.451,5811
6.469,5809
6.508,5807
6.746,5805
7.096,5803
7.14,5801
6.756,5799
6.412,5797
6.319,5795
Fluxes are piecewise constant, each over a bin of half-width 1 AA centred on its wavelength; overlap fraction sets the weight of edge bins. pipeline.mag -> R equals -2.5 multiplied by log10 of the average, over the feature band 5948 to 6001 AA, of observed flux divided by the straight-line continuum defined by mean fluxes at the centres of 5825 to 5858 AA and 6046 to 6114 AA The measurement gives 0.05 mag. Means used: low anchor 6.23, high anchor 6.67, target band 6.17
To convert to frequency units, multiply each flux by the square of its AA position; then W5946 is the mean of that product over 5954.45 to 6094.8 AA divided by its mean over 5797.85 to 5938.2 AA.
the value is 1.2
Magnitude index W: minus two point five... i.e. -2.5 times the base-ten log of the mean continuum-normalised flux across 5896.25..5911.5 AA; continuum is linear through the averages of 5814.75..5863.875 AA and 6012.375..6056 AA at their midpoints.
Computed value 0.25 mag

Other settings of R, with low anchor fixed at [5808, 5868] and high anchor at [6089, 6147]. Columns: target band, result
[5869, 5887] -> 0.14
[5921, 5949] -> 0.05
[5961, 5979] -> 0.03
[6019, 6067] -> -0.04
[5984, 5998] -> -0.01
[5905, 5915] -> 0.11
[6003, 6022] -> 0.04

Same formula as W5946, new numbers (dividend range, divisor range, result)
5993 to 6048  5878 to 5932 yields 1.39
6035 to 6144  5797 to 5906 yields 1.27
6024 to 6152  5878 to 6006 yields 1.24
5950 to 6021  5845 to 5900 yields 1.28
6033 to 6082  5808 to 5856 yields 1.16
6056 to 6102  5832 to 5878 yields 1.18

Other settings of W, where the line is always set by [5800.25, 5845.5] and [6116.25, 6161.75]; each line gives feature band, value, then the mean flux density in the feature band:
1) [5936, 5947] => 0.06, 6.07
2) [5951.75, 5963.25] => 0.11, 5.83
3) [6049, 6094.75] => -0.04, 6.68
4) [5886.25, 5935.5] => 0.30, 4.87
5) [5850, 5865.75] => 0.10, 5.88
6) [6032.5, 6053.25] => -0.06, 6.84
